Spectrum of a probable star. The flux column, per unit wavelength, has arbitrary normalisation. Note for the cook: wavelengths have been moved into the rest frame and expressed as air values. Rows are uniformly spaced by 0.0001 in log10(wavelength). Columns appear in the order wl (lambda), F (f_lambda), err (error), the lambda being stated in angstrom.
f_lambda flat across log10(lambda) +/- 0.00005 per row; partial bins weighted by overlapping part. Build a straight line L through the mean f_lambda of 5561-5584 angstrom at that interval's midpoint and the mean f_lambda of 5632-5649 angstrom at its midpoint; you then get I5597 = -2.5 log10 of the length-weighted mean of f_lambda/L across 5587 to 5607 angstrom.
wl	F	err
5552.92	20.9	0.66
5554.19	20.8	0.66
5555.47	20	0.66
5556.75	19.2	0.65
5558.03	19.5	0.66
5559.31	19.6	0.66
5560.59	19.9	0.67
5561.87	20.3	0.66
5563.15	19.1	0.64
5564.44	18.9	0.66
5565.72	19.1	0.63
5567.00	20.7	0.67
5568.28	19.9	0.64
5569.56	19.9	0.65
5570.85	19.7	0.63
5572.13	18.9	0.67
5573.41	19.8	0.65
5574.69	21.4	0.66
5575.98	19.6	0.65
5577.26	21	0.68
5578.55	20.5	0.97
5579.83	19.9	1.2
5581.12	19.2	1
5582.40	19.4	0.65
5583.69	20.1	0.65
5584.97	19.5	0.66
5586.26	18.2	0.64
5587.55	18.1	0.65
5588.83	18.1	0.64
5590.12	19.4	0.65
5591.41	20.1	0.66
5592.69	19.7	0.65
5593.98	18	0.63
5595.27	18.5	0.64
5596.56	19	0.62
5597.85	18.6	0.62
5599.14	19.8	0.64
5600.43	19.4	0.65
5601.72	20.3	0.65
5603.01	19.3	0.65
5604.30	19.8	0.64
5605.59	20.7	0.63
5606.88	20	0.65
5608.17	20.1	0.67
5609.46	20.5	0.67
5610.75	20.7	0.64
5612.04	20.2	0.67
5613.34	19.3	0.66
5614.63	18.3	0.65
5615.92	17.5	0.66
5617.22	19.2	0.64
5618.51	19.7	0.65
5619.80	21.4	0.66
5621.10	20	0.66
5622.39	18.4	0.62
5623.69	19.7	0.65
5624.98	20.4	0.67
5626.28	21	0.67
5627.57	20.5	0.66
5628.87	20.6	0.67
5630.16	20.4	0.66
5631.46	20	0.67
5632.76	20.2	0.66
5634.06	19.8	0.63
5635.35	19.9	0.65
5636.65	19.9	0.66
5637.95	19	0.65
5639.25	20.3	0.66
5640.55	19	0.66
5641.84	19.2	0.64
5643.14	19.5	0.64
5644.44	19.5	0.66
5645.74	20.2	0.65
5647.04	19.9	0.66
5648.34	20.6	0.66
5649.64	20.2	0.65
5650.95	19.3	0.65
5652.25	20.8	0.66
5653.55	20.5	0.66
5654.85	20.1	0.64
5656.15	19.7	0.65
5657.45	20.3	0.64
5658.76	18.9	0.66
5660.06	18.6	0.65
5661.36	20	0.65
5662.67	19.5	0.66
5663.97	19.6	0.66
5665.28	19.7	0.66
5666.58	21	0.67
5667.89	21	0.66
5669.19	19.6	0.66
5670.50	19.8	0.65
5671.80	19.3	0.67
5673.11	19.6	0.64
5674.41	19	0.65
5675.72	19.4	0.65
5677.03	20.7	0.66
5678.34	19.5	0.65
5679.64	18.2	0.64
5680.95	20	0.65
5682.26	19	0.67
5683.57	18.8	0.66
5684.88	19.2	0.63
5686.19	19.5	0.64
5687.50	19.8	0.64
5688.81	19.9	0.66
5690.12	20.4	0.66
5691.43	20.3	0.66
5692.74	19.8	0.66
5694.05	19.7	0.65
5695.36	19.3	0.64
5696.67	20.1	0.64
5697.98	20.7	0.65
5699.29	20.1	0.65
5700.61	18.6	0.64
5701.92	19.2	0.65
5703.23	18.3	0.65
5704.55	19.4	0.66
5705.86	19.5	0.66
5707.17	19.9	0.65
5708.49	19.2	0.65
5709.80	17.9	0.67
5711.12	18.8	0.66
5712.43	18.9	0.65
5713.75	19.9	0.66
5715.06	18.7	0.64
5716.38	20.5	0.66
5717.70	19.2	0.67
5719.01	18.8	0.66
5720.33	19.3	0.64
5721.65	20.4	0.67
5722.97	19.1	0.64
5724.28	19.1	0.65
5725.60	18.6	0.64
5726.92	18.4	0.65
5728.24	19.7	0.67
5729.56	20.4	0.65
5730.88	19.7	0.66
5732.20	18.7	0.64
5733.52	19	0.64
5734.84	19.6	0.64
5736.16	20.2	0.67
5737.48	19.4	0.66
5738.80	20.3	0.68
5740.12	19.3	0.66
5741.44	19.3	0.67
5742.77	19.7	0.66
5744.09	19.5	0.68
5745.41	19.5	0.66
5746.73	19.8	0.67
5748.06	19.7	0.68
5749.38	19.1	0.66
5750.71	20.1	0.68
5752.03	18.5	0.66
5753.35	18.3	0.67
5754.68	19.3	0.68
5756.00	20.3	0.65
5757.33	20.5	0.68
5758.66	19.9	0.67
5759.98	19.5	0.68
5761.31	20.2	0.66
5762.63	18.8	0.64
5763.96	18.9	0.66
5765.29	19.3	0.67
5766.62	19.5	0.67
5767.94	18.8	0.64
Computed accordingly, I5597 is 0.03 mag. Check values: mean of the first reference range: 19.8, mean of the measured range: 19.3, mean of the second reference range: 19.8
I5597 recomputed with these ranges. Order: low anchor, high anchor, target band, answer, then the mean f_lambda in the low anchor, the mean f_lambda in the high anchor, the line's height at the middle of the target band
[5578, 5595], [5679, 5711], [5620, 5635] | -0.05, 19.2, 19.4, 19.3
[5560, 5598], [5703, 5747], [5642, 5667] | -0.02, 19.5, 19.4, 19.4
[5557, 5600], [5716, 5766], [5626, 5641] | -0.03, 19.5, 19.5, 19.5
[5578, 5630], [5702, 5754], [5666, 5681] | -0.02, 19.6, 19.3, 19.4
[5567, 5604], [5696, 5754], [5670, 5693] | -0.01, 19.5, 19.4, 19.4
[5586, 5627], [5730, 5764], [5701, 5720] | 0.02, 19.5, 19.5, 19.5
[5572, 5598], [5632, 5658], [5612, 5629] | 0.00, 19.4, 19.9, 19.7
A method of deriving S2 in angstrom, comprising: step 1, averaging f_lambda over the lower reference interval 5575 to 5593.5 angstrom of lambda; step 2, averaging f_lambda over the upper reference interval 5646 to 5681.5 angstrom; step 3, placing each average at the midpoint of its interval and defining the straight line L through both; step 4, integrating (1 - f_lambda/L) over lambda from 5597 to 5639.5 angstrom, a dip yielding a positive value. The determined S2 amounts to -0.4 angstrom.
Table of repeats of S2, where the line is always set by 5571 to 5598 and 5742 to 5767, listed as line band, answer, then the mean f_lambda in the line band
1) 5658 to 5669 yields -0.2 angstrom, 19.8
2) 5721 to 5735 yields 0.1 angstrom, 19.3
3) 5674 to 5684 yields 0.1 angstrom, 19.3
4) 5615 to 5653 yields -0.8 angstrom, 19.9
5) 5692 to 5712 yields 0.1 angstrom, 19.4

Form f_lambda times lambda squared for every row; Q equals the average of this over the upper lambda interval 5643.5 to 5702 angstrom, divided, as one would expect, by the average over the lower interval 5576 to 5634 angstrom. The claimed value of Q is 1.0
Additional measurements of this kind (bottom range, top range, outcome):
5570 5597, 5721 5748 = 1.06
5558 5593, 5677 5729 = 1.03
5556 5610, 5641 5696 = 1.04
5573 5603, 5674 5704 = 1.04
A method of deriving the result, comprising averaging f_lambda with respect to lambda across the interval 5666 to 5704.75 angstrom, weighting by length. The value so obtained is 19.6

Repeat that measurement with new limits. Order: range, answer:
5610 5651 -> 19.8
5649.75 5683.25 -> 19.7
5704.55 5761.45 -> 19.4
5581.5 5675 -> 19.7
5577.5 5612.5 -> 19.5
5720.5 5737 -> 19.4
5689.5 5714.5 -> 19.5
